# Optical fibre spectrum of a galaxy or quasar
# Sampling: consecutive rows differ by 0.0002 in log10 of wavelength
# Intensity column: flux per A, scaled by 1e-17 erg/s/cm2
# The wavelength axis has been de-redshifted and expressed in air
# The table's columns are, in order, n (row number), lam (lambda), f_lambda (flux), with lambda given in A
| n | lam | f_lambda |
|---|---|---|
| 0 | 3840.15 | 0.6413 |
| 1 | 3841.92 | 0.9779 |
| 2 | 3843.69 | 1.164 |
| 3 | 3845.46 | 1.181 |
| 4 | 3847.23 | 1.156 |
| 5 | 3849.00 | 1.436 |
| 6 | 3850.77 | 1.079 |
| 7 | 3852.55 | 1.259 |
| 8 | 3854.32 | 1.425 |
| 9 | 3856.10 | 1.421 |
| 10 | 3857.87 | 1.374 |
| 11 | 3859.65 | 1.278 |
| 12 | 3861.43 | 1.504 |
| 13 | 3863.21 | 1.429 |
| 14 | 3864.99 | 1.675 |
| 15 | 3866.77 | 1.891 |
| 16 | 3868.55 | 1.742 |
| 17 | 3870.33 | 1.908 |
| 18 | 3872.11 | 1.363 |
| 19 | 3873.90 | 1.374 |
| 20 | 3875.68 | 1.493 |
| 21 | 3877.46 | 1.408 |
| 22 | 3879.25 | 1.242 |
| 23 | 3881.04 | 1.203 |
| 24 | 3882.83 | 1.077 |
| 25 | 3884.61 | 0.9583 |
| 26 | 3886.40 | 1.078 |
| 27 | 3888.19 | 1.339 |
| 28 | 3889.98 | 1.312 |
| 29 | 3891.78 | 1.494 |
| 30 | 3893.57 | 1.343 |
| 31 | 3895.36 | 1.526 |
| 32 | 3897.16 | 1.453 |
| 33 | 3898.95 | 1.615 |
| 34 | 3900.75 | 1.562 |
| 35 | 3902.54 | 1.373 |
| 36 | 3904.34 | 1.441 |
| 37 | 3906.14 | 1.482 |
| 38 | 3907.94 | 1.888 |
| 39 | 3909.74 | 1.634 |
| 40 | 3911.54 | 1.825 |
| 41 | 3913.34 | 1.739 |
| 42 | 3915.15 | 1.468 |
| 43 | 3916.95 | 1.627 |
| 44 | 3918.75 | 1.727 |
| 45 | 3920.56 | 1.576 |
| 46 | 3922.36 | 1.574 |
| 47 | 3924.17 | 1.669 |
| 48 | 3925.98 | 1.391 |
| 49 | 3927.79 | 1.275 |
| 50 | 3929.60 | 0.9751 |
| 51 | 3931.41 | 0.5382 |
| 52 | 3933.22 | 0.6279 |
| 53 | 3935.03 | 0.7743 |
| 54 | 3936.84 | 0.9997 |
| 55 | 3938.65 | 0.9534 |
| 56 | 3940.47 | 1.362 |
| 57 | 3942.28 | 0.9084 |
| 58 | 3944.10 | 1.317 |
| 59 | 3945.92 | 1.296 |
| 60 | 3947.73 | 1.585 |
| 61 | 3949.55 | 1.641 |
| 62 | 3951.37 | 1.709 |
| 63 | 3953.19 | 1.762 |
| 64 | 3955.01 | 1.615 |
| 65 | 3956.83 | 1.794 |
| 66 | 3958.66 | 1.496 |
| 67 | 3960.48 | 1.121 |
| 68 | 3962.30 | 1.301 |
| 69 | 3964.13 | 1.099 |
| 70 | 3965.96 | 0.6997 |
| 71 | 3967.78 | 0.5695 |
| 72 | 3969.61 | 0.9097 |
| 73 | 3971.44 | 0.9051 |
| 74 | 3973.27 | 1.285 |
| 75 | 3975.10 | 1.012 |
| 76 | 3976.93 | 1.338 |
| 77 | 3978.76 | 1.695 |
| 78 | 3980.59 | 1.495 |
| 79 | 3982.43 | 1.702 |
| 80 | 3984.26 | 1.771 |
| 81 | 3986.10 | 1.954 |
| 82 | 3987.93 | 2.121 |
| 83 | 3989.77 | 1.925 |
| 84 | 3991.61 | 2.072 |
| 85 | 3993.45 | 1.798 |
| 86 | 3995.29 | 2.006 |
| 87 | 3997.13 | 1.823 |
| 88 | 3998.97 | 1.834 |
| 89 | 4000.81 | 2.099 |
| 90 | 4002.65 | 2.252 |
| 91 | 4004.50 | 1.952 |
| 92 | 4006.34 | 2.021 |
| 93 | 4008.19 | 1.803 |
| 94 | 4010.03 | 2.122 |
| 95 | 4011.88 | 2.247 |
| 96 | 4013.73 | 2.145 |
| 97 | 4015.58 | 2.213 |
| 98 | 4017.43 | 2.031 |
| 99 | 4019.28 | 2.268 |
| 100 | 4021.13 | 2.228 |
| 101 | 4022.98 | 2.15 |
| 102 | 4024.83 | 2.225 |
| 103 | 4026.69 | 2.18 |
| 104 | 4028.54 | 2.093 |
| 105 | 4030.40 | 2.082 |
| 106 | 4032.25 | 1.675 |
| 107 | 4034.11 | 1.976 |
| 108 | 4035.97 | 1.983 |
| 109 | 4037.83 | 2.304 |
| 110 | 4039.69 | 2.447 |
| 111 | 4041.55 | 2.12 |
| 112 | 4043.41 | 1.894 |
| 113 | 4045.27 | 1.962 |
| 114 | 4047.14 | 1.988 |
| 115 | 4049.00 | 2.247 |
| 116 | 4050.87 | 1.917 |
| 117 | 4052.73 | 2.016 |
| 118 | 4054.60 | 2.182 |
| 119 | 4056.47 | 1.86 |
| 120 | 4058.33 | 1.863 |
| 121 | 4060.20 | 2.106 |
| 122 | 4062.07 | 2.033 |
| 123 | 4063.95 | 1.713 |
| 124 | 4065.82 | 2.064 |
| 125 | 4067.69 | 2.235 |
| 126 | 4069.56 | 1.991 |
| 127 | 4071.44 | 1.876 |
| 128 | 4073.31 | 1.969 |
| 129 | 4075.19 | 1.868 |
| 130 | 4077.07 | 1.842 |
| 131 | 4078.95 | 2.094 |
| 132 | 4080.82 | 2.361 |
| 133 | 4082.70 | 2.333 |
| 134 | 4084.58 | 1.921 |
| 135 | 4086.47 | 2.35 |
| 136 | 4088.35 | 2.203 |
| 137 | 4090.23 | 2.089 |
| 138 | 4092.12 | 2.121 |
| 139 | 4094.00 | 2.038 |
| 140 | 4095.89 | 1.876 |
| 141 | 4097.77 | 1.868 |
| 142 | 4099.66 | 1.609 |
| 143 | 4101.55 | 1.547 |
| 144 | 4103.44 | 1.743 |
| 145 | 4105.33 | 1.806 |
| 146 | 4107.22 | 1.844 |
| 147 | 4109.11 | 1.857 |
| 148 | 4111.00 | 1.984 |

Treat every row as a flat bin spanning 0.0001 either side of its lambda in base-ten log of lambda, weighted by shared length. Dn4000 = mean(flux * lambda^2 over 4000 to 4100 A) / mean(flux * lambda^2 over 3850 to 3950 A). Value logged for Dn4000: 1.6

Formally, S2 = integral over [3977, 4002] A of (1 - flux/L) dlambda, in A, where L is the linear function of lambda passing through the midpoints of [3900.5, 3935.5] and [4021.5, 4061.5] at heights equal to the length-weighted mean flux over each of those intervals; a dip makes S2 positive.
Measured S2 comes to -0.9 A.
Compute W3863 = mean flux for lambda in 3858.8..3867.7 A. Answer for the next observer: 1.56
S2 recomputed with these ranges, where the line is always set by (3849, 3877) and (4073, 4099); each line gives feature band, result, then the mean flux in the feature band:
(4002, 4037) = -3.7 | 2.09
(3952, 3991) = 7.7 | 1.42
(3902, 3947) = 8.2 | 1.34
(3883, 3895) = 2.3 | 1.26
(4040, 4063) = -0.6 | 2.03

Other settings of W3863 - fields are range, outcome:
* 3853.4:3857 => 1.42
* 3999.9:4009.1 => 2.02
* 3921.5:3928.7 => 1.47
